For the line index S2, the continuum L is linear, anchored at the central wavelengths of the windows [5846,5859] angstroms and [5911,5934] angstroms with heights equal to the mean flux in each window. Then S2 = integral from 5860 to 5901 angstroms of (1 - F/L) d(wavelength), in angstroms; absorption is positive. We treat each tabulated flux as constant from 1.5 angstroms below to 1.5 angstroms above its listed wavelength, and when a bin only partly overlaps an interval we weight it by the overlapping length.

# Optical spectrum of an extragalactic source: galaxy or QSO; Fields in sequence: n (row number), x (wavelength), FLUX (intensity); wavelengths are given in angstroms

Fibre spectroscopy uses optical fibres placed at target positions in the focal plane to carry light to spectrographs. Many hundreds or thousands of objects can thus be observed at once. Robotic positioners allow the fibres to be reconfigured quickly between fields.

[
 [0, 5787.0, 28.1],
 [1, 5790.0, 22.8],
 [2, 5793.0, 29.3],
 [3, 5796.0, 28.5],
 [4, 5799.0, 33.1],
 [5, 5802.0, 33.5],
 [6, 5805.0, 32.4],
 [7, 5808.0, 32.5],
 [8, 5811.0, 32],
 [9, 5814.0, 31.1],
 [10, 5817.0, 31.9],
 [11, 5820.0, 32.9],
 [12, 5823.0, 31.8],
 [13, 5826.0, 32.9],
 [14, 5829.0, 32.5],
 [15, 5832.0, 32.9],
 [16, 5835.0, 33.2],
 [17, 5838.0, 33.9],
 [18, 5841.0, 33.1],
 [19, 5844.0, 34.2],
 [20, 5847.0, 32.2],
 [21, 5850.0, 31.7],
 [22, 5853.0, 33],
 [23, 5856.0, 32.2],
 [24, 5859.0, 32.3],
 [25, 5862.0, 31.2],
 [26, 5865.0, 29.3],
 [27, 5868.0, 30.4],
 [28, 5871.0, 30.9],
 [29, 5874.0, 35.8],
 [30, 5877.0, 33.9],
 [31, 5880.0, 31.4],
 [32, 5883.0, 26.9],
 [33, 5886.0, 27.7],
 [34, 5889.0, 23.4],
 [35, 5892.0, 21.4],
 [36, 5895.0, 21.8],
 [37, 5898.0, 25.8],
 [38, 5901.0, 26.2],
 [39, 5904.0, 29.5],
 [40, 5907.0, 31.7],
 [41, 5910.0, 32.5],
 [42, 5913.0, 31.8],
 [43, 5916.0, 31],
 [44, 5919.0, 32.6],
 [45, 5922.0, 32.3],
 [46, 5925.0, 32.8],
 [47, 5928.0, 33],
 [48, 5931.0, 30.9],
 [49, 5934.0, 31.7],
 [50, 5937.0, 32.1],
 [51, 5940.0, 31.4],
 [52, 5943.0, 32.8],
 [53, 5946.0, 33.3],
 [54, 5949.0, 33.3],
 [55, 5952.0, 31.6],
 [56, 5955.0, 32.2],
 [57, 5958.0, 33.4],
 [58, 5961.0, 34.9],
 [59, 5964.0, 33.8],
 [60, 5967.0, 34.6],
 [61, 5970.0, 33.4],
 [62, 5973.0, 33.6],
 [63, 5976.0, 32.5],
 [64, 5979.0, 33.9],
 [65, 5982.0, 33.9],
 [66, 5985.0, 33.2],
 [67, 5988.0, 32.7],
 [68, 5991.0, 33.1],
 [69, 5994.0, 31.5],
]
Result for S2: 4.8 angstroms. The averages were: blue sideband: 32.3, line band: 28.4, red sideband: 32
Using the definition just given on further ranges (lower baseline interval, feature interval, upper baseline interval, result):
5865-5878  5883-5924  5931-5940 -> 4.7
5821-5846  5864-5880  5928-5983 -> 0.5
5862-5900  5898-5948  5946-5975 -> -0.7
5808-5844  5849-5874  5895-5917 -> -0.4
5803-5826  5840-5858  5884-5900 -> -2.6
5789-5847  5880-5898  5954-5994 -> 4.2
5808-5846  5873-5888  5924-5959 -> 0.8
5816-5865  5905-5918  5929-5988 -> 0.4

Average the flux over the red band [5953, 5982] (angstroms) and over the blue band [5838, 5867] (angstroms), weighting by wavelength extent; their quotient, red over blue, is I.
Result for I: 1.04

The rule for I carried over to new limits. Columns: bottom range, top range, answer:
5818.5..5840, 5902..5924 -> 0.96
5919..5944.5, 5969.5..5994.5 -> 1.03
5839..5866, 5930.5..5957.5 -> 1.00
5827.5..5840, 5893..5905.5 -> 0.77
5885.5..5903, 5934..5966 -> 1.35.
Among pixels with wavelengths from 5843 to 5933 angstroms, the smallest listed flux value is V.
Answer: 21.4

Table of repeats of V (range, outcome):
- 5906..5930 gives 31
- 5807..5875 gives 29.3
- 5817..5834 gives 31.8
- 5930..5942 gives 30.9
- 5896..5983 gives 25.8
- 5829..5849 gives 32.2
